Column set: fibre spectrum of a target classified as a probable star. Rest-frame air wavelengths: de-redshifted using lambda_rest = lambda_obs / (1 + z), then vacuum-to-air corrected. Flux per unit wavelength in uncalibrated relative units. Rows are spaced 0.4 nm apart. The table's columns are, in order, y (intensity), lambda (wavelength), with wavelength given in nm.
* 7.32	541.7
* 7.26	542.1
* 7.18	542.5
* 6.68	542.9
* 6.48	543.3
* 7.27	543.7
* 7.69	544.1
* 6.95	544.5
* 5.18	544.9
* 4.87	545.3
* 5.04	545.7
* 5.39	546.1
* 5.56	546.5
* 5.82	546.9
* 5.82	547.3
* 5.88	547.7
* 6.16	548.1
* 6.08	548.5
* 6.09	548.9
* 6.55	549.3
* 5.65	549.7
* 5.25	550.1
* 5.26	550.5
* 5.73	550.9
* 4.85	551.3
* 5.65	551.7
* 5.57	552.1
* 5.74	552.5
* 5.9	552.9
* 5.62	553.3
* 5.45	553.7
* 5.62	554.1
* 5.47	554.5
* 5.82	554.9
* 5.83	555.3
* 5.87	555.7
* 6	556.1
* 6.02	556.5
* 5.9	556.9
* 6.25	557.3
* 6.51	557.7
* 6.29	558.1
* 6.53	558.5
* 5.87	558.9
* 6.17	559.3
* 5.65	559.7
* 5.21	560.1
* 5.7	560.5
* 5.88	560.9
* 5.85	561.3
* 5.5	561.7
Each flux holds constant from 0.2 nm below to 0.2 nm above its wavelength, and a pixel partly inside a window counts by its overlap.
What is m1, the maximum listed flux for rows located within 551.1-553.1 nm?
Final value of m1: 5.9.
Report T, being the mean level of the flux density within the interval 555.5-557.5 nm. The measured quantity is 6.01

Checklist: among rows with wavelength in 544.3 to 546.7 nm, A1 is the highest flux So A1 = 6.95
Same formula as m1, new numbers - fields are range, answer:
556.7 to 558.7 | 6.53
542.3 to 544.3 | 7.69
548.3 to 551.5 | 6.55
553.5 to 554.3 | 5.62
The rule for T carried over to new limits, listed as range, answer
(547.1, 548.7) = 5.99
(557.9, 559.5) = 6.21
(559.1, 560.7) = 5.68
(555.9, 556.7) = 6.01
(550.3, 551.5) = 5.28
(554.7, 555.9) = 5.84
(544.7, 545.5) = 5.02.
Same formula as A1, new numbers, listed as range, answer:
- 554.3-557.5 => 6.25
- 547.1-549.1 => 6.16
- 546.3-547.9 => 5.88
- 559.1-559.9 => 6.17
